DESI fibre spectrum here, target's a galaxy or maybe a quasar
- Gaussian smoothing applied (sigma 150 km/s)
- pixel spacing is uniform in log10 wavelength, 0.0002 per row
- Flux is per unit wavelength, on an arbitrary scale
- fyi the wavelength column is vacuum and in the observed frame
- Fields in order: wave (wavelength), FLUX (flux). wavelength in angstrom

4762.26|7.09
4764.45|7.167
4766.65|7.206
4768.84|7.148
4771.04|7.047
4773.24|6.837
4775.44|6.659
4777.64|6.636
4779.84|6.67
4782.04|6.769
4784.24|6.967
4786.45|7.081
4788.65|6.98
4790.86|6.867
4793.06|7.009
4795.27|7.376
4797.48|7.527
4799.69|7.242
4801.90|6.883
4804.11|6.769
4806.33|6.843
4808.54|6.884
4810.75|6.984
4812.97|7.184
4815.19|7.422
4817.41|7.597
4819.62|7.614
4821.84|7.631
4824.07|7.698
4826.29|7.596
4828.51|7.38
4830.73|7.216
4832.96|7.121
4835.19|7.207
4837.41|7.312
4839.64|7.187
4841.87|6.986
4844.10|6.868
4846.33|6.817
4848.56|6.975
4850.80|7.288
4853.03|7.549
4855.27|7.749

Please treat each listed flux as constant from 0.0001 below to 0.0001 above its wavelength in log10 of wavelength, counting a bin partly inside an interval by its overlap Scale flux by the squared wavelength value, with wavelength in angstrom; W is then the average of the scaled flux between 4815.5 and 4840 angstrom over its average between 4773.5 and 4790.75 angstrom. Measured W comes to 1.11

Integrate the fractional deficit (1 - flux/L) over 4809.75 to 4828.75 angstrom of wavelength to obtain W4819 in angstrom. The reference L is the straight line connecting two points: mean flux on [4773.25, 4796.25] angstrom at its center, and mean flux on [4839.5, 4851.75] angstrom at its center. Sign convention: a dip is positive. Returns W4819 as -1.4 angstrom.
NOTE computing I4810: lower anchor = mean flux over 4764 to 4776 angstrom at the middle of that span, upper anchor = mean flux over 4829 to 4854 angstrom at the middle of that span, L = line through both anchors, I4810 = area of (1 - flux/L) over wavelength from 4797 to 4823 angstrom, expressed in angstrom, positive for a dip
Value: -0.4 angstrom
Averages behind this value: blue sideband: 7.01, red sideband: 7.14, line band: 7.21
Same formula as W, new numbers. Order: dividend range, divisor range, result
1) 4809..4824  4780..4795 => 1.08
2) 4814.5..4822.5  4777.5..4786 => 1.13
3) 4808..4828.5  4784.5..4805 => 1.06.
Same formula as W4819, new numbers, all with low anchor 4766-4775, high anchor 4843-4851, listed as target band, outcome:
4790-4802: -0.31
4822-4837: -0.90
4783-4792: 0.05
